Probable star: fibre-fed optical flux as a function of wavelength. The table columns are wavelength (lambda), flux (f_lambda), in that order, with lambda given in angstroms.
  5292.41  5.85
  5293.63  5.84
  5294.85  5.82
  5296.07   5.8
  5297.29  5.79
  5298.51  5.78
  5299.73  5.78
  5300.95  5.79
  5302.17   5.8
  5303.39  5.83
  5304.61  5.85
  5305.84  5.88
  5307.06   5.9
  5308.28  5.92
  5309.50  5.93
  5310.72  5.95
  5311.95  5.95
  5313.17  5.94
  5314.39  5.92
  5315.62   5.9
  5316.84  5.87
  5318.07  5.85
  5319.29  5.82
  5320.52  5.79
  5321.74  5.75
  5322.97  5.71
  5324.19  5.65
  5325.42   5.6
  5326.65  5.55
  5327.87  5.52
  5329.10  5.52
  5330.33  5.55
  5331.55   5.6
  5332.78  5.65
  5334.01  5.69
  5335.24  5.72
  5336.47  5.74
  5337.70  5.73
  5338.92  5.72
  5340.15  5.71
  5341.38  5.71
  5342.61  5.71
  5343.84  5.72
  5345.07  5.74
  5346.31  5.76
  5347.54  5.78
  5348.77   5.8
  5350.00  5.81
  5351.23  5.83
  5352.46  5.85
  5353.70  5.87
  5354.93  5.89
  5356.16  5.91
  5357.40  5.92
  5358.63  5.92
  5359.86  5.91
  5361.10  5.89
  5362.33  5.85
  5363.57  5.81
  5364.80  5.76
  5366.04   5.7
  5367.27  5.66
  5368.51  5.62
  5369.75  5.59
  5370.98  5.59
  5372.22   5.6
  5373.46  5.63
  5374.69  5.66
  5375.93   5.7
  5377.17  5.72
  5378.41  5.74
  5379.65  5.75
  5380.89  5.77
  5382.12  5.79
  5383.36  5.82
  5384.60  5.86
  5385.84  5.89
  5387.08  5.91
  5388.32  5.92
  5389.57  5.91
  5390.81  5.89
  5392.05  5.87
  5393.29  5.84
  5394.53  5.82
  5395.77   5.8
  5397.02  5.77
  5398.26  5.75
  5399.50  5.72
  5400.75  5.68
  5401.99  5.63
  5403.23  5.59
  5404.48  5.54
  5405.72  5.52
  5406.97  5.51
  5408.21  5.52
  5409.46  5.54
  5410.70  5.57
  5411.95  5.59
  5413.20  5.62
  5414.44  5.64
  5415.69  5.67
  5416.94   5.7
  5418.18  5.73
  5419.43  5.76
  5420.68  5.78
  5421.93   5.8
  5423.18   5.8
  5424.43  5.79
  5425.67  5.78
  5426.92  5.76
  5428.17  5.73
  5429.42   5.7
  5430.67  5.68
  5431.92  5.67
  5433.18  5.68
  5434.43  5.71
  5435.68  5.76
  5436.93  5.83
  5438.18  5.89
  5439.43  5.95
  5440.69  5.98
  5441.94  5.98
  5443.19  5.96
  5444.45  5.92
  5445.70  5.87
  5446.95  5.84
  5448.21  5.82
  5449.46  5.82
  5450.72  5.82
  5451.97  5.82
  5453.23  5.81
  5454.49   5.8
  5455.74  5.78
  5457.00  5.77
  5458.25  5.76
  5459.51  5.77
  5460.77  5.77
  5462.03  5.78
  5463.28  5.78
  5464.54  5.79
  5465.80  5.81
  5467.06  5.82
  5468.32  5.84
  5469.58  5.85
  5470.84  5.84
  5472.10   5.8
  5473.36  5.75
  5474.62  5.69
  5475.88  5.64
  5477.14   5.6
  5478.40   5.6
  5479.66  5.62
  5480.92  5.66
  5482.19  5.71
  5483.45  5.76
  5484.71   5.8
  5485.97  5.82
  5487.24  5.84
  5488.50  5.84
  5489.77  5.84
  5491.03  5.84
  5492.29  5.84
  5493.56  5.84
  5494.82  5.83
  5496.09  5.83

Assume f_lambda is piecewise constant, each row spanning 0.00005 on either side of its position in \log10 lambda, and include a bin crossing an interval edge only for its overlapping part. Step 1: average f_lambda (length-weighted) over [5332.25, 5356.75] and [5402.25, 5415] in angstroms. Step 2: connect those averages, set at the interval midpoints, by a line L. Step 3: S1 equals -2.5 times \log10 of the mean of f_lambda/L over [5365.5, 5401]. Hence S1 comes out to -0.02 mag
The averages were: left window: 5.77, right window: 5.57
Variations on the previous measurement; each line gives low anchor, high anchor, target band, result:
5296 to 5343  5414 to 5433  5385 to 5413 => 0.004 mag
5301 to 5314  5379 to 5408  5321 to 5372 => 0.019 mag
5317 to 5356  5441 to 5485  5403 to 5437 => 0.017 mag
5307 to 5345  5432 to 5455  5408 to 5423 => 0.029 mag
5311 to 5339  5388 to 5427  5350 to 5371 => -0.016 mag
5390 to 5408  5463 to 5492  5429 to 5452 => -0.017 mag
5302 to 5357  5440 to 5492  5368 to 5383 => 0.018 mag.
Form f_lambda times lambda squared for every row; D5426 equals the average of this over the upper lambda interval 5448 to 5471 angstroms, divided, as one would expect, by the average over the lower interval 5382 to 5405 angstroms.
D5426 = 1.0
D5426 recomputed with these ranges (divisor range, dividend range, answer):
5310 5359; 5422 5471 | 1.05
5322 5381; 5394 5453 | 1.03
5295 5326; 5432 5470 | 1.05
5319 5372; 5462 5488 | 1.05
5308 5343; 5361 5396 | 1.02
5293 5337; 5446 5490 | 1.06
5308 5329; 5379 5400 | 1.03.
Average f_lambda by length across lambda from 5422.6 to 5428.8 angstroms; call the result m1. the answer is 5.78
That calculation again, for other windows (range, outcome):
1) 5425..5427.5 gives 5.79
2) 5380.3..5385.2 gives 5.82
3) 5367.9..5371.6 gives 5.6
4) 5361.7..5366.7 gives 5.79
